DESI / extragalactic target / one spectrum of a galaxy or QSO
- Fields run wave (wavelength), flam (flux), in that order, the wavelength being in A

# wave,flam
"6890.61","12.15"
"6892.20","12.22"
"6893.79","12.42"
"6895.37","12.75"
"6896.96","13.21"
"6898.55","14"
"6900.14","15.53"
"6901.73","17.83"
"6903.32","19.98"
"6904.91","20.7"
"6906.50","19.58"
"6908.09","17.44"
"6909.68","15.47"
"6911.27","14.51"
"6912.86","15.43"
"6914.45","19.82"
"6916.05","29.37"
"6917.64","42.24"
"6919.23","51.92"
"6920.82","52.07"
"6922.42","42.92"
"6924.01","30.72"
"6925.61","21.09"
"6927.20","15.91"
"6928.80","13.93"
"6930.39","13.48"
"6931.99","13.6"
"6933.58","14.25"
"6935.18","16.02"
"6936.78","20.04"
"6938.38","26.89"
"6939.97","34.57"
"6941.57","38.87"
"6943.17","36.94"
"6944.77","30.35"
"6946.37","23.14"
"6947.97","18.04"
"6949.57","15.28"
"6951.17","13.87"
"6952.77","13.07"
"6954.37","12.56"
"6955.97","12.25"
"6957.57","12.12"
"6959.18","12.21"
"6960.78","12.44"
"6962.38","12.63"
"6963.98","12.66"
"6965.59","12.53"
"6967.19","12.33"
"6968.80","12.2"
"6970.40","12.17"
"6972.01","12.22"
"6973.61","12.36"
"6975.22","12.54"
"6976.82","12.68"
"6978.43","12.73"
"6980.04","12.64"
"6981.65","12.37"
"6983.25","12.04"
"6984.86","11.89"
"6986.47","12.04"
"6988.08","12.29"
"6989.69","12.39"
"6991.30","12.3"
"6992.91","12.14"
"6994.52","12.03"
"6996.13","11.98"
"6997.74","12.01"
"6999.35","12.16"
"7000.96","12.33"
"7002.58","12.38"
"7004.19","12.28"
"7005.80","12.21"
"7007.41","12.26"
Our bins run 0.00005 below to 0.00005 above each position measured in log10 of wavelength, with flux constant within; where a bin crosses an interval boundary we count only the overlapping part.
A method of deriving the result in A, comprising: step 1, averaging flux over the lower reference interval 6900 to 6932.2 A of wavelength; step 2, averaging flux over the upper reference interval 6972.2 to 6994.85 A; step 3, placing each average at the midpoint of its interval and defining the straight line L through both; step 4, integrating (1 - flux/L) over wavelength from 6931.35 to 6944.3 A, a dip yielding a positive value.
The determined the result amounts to -3.34 A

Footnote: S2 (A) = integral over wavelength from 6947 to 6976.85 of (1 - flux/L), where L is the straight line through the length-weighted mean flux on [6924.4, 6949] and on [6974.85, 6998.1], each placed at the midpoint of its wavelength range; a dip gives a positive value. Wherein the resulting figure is 7.4 A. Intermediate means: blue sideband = 22.5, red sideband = 12.3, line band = 13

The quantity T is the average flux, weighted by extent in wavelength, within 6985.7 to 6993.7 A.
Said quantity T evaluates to 12.2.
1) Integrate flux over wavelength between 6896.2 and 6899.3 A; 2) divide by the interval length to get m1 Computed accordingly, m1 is 13.6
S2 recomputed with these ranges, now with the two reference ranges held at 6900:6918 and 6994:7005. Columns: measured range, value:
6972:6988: 1.8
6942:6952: -3.8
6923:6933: 0.1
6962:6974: 2.1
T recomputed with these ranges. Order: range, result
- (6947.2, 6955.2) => 14.5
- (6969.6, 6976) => 12.3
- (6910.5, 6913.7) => 15.1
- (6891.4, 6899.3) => 12.9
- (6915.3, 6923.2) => 43.8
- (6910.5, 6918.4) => 24.2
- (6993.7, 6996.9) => 12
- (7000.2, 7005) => 12.3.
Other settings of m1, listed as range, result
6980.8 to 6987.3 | 12.1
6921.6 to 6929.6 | 25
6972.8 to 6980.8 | 12.6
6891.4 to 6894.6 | 12.3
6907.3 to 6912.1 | 15.8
